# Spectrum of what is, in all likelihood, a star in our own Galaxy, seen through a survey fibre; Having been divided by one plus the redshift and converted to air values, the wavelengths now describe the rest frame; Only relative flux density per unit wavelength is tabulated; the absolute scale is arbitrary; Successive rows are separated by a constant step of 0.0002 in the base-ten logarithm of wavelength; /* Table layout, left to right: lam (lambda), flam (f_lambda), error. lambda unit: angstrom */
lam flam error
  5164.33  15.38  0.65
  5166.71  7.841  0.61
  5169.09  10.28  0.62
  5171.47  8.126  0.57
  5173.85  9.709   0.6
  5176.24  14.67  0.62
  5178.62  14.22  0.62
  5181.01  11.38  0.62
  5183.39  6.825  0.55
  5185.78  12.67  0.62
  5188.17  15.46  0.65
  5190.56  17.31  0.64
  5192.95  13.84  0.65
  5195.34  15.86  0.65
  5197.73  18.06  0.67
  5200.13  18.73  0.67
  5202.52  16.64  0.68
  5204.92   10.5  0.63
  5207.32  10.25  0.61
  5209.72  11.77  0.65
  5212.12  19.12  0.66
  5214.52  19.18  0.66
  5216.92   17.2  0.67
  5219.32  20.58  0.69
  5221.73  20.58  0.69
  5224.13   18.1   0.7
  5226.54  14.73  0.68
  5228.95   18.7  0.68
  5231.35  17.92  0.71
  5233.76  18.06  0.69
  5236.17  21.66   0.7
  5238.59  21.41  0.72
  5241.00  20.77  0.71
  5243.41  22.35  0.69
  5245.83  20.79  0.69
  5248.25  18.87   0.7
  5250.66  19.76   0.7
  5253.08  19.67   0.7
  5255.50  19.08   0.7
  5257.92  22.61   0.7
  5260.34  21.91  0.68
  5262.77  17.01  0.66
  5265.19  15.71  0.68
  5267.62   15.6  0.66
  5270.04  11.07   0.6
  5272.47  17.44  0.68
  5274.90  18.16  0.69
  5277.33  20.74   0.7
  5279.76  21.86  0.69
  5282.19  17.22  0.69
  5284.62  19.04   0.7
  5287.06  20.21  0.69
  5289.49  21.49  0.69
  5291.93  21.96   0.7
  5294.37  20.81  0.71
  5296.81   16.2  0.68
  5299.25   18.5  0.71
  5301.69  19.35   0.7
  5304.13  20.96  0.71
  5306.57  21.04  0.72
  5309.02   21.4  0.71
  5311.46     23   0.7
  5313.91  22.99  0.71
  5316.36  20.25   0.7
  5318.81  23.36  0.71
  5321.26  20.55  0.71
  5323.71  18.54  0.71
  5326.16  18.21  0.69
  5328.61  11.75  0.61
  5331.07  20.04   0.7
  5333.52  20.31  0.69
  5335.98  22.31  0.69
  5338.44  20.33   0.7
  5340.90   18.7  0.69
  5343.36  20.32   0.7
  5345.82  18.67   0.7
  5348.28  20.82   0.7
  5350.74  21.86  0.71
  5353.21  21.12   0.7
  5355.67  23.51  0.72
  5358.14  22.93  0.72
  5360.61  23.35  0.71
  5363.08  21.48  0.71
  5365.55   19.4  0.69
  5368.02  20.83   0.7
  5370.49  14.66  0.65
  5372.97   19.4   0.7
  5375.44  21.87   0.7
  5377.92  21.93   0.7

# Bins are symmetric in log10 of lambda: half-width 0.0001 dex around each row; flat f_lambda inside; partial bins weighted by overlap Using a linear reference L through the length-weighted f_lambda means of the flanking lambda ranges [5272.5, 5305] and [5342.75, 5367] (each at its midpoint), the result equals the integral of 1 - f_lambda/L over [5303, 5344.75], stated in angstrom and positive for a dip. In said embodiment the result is 0.63 angstrom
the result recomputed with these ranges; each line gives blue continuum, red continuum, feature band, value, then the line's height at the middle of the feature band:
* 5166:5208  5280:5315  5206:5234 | -3.5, 15.2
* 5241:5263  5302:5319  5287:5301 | 1.0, 21.3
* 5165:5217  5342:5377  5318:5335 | 0.4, 19.3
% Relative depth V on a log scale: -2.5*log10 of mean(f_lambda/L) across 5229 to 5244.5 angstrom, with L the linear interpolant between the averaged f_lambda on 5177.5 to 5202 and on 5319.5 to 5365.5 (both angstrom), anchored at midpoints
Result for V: -0.24 mag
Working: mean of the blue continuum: 14.5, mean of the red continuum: 20.3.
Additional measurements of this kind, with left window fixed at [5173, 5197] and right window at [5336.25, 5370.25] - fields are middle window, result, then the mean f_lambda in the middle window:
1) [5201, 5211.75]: 0.10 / 13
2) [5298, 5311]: -0.09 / 20.4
